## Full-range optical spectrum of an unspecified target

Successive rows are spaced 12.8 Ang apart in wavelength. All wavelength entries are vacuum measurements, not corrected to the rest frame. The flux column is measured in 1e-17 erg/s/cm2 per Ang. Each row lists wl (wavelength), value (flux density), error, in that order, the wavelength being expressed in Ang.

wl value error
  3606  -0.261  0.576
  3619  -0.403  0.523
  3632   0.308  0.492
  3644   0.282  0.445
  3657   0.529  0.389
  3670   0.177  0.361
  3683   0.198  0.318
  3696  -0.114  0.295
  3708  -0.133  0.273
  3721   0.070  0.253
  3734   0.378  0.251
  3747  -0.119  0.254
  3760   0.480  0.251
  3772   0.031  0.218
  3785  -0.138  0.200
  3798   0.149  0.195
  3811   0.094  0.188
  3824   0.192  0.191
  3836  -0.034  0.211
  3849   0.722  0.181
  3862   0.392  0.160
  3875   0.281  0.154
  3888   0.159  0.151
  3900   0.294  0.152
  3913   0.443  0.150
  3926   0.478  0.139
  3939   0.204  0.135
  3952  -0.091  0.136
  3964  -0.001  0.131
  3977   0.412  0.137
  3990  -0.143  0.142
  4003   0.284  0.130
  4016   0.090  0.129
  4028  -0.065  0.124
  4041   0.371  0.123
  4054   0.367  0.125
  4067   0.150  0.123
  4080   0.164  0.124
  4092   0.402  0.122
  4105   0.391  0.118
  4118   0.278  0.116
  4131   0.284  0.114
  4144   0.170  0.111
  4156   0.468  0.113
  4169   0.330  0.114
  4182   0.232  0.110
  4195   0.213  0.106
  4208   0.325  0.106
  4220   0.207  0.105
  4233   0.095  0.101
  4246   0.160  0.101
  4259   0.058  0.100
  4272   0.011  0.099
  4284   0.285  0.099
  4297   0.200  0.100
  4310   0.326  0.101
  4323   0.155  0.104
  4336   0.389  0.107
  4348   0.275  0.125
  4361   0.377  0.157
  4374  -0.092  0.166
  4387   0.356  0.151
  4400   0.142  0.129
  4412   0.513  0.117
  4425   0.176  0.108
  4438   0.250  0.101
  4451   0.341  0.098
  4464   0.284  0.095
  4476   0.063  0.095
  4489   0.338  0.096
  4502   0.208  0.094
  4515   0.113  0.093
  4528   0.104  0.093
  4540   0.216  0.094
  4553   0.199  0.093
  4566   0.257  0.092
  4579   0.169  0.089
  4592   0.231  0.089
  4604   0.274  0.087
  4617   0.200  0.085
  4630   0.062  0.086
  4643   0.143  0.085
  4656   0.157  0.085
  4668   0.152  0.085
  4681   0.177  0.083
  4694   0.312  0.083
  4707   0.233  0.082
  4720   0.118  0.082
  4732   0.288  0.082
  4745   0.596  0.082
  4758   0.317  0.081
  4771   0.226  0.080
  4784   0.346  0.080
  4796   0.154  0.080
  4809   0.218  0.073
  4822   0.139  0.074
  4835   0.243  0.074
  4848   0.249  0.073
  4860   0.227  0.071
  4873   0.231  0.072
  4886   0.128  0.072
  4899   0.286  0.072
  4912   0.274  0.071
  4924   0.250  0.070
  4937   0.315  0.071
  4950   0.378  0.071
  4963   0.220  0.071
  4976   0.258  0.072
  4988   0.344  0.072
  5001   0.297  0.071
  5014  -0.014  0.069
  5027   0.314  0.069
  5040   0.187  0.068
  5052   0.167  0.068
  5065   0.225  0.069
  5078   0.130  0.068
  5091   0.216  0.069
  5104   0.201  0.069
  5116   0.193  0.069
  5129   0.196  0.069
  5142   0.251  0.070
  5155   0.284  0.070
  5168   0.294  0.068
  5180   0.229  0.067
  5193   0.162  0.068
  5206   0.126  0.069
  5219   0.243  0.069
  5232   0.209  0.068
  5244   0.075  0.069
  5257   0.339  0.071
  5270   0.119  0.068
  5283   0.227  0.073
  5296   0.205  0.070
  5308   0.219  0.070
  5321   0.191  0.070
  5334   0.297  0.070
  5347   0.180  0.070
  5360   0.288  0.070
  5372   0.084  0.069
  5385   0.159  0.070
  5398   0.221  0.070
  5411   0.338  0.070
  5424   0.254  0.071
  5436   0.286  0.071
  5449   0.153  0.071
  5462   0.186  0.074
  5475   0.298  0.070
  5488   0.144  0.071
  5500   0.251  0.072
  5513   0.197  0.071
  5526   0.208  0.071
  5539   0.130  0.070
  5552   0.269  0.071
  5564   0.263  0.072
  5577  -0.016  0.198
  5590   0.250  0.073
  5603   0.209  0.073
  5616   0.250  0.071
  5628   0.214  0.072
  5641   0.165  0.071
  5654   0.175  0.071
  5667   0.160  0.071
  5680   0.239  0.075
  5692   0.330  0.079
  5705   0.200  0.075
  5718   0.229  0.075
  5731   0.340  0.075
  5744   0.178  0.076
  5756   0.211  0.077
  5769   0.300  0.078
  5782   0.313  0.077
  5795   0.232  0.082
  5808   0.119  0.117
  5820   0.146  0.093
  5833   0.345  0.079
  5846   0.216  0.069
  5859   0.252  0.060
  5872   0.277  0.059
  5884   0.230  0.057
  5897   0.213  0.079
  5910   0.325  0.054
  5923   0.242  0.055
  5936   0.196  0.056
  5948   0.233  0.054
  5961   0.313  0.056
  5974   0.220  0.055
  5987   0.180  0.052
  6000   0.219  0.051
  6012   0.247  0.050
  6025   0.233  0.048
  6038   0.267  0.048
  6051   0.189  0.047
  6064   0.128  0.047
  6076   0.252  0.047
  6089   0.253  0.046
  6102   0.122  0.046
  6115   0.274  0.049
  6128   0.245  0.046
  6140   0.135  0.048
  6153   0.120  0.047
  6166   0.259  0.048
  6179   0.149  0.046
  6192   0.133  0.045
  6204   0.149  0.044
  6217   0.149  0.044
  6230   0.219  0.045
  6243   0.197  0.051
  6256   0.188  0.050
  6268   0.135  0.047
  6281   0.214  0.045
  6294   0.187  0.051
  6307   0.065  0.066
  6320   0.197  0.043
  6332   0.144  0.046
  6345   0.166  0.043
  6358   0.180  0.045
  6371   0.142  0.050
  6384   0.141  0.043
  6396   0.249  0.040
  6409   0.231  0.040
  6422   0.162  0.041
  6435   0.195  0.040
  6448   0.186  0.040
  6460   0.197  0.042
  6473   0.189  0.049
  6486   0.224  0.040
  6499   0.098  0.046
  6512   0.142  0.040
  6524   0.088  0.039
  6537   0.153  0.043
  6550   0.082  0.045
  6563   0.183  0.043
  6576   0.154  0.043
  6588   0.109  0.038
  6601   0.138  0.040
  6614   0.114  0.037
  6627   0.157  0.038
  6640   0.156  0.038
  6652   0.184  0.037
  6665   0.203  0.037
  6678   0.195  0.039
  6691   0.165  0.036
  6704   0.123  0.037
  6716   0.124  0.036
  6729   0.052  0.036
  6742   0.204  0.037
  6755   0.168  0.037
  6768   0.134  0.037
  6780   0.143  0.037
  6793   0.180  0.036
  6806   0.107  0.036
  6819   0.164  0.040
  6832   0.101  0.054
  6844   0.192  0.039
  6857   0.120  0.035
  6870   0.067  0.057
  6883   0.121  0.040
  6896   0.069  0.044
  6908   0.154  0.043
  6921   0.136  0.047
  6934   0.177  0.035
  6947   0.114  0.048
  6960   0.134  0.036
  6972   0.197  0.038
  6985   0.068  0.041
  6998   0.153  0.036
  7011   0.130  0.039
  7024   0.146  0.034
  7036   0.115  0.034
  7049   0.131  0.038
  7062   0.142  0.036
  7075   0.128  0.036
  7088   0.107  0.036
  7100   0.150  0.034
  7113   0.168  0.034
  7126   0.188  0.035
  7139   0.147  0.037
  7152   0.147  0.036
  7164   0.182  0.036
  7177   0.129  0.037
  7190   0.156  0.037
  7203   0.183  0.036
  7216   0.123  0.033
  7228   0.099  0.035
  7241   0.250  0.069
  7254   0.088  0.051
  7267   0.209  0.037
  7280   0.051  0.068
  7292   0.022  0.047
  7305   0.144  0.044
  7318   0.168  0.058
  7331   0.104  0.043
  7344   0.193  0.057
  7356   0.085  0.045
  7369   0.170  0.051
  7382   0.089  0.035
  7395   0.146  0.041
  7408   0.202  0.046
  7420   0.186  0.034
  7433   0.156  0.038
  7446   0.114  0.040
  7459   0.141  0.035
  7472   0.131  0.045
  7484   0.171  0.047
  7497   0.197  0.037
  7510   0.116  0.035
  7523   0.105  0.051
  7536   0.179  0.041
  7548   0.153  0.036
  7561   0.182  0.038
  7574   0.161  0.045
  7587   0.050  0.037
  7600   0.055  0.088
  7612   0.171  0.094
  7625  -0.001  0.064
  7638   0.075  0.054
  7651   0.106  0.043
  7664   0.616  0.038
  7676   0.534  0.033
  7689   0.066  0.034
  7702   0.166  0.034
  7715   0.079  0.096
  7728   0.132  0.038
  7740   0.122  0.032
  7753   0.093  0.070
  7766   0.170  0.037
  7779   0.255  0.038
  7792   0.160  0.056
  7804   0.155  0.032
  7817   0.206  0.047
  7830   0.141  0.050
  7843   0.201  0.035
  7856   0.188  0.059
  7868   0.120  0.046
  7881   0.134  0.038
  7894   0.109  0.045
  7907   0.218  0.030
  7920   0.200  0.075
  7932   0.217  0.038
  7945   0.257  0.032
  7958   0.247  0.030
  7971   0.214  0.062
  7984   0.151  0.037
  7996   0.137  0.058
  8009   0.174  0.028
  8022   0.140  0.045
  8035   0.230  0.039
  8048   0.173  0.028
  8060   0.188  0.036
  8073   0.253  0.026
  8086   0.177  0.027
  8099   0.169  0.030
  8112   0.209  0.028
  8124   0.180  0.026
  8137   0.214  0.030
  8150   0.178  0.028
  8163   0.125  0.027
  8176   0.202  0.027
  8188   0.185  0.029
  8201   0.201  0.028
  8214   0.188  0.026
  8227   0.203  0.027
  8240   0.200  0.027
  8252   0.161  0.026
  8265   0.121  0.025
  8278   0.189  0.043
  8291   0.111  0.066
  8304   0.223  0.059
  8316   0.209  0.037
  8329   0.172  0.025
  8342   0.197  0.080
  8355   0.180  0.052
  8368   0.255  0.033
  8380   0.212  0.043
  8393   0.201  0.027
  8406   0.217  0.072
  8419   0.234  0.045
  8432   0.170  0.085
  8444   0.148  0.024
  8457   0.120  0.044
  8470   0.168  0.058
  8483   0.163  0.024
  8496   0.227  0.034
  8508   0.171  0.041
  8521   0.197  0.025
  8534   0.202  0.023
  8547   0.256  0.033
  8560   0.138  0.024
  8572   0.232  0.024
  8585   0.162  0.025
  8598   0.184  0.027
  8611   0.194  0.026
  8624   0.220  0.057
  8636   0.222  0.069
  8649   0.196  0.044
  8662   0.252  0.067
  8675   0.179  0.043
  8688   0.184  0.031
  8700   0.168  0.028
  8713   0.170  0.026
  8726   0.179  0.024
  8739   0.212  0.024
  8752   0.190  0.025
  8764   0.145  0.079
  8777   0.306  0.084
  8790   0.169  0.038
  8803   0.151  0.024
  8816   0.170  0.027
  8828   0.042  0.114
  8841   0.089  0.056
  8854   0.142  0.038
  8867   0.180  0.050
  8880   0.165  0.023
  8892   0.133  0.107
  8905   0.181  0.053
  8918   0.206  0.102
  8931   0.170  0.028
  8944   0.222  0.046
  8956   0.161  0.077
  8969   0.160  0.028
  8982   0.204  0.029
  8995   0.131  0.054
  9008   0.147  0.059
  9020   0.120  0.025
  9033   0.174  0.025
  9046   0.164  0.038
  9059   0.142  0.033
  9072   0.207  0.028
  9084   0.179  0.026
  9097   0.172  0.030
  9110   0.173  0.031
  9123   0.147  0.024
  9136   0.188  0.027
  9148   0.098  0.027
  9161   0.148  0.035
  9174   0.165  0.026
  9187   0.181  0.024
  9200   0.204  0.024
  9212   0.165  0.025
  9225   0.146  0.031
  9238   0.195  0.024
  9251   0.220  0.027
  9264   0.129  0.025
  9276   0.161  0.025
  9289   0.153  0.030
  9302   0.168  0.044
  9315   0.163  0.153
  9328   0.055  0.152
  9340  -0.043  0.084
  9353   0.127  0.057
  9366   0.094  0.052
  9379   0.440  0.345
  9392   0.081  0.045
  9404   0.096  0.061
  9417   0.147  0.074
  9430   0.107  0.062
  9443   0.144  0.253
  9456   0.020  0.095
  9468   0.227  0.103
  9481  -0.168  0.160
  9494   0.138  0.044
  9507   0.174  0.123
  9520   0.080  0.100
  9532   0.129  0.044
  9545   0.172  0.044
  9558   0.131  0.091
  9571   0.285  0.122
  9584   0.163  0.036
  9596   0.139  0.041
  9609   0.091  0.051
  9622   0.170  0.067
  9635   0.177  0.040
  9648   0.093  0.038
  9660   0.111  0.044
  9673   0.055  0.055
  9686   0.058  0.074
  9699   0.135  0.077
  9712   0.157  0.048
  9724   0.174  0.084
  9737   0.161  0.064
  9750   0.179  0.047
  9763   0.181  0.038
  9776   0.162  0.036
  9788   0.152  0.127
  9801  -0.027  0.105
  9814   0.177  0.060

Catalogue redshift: 1.057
